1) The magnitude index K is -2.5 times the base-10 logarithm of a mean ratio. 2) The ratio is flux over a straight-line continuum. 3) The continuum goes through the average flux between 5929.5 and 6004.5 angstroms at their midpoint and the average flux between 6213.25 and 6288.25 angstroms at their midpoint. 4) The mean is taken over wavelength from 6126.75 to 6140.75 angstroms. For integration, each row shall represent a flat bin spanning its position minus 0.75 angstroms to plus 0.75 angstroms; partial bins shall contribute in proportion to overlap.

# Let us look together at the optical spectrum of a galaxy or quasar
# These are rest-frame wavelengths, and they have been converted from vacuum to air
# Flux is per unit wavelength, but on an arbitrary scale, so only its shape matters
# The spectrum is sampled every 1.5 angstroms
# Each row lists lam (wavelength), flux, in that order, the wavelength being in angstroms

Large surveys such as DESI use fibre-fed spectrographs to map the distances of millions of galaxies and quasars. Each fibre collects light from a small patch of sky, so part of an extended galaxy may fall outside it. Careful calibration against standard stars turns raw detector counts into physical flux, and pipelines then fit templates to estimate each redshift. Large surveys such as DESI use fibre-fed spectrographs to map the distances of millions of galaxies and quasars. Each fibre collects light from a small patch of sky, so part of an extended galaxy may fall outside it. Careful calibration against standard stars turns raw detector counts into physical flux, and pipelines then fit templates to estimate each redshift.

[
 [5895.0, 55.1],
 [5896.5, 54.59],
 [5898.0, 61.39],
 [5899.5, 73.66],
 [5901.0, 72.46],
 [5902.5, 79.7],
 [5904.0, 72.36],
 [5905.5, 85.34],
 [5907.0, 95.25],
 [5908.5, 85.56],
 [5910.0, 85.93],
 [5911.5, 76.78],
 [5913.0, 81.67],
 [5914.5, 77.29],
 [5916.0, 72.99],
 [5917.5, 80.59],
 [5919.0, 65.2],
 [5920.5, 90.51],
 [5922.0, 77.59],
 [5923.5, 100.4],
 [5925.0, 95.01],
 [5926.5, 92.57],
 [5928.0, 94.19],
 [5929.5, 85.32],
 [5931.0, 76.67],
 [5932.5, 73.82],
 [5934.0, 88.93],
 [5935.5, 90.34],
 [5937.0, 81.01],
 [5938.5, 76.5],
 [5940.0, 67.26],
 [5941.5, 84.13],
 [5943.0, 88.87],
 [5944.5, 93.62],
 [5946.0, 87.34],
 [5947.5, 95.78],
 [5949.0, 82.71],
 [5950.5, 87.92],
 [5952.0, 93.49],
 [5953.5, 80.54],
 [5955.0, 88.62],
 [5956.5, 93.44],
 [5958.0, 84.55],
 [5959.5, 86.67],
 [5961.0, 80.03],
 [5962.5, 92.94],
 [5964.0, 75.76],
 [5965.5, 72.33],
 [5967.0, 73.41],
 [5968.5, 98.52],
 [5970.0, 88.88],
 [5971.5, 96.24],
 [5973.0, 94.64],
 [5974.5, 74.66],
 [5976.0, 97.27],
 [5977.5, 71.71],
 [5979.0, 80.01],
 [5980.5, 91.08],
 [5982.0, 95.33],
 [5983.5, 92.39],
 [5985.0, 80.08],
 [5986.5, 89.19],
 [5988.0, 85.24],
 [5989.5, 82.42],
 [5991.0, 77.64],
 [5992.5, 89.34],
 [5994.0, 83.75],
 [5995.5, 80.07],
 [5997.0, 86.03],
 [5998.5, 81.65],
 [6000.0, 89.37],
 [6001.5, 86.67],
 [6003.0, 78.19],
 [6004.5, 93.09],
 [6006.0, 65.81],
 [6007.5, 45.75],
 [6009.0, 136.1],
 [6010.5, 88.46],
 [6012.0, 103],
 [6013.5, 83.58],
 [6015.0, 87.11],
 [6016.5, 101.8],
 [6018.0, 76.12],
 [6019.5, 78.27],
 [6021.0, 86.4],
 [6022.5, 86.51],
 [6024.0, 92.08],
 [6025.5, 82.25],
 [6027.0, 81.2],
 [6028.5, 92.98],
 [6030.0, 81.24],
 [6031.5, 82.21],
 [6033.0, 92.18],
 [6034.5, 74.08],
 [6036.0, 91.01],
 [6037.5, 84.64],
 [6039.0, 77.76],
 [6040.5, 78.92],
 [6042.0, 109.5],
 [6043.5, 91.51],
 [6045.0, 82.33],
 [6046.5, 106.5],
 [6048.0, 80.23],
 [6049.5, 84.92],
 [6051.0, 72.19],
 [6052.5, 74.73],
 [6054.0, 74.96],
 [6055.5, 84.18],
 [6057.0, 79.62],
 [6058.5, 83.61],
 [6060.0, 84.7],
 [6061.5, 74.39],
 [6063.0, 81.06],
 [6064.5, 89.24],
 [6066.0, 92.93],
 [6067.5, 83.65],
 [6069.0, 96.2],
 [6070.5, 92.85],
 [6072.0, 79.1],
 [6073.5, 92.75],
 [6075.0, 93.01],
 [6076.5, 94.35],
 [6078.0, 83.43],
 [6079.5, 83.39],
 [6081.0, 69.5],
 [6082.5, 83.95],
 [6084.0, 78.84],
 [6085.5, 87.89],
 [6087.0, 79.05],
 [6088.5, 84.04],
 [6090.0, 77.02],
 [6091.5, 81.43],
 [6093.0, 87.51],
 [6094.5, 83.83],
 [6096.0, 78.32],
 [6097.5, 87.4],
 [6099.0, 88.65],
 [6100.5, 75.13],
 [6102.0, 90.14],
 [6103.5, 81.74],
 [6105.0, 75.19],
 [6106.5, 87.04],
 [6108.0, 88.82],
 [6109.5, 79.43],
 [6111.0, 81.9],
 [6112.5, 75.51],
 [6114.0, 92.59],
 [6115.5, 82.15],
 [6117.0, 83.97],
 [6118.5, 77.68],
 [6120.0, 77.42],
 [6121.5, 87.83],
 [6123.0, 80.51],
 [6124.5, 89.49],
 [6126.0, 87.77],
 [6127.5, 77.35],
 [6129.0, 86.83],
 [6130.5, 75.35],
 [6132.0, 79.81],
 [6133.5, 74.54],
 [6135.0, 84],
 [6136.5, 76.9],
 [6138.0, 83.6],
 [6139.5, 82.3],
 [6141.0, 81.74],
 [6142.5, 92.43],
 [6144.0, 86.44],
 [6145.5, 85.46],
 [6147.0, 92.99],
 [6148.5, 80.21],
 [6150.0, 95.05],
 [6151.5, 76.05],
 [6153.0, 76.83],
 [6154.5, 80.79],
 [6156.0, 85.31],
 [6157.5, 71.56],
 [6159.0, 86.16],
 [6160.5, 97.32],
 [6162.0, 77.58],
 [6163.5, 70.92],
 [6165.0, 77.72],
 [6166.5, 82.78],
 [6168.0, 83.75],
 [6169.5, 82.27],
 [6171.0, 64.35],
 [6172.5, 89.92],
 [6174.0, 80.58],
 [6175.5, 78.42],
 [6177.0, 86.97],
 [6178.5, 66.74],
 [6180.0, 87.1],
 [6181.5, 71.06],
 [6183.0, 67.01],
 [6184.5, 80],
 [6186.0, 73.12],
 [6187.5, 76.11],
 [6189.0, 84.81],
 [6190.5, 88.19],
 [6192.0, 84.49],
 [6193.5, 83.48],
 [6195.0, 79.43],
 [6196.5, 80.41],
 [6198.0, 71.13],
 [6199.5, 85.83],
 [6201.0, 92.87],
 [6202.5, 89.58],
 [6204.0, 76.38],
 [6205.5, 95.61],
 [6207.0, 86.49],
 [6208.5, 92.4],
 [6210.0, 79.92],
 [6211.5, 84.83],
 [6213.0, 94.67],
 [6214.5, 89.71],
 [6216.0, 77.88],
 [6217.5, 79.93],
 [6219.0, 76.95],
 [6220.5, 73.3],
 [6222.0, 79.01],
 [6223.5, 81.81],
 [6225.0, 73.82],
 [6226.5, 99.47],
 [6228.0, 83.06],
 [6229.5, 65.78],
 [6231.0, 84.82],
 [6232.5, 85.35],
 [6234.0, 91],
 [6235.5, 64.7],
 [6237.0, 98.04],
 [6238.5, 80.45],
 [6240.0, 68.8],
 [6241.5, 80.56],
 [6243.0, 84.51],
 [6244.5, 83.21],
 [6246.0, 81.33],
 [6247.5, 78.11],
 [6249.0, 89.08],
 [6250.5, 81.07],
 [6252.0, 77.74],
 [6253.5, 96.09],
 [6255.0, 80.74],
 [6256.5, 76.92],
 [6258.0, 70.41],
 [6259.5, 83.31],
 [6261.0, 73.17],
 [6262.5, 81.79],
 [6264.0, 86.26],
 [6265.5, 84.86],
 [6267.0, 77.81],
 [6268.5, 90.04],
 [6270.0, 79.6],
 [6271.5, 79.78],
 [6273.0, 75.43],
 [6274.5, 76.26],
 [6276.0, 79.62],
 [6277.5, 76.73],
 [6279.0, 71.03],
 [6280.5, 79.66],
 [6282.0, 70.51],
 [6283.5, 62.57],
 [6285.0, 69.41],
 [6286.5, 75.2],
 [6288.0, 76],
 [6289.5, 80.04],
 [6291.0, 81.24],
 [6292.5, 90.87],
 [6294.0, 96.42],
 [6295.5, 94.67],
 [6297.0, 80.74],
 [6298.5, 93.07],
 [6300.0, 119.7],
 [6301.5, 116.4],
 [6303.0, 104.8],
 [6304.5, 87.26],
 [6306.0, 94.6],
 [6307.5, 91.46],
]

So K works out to 0.02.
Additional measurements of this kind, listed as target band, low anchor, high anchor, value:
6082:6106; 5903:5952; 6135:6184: -0.01 mag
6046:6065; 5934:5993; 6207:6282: 0.03 mag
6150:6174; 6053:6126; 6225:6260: 0.03 mag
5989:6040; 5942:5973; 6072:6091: 0.00 mag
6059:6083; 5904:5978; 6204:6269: -0.03 mag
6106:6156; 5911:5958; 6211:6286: -0.02 mag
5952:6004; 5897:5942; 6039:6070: -0.03 mag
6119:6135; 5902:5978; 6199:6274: 0.02 mag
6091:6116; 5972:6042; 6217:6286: 0.00 mag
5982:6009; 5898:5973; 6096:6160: 0.00 mag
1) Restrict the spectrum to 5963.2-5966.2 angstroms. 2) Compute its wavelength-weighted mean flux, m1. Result 74.4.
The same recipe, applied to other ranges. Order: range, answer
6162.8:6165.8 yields 74.5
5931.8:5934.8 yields 81.7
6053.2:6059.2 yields 80.5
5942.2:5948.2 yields 91.3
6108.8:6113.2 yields 79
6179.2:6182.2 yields 79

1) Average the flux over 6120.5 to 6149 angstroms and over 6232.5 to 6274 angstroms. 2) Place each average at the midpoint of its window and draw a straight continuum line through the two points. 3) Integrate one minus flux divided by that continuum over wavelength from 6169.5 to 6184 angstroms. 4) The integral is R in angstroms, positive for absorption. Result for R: 1.0 angstroms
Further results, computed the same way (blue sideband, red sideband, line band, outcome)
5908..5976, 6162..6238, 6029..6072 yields -0.8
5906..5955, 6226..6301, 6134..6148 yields -0.3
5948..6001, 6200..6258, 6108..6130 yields 0.3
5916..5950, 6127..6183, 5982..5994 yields -0.3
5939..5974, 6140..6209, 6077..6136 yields 0.8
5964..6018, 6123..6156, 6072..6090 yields 0.1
